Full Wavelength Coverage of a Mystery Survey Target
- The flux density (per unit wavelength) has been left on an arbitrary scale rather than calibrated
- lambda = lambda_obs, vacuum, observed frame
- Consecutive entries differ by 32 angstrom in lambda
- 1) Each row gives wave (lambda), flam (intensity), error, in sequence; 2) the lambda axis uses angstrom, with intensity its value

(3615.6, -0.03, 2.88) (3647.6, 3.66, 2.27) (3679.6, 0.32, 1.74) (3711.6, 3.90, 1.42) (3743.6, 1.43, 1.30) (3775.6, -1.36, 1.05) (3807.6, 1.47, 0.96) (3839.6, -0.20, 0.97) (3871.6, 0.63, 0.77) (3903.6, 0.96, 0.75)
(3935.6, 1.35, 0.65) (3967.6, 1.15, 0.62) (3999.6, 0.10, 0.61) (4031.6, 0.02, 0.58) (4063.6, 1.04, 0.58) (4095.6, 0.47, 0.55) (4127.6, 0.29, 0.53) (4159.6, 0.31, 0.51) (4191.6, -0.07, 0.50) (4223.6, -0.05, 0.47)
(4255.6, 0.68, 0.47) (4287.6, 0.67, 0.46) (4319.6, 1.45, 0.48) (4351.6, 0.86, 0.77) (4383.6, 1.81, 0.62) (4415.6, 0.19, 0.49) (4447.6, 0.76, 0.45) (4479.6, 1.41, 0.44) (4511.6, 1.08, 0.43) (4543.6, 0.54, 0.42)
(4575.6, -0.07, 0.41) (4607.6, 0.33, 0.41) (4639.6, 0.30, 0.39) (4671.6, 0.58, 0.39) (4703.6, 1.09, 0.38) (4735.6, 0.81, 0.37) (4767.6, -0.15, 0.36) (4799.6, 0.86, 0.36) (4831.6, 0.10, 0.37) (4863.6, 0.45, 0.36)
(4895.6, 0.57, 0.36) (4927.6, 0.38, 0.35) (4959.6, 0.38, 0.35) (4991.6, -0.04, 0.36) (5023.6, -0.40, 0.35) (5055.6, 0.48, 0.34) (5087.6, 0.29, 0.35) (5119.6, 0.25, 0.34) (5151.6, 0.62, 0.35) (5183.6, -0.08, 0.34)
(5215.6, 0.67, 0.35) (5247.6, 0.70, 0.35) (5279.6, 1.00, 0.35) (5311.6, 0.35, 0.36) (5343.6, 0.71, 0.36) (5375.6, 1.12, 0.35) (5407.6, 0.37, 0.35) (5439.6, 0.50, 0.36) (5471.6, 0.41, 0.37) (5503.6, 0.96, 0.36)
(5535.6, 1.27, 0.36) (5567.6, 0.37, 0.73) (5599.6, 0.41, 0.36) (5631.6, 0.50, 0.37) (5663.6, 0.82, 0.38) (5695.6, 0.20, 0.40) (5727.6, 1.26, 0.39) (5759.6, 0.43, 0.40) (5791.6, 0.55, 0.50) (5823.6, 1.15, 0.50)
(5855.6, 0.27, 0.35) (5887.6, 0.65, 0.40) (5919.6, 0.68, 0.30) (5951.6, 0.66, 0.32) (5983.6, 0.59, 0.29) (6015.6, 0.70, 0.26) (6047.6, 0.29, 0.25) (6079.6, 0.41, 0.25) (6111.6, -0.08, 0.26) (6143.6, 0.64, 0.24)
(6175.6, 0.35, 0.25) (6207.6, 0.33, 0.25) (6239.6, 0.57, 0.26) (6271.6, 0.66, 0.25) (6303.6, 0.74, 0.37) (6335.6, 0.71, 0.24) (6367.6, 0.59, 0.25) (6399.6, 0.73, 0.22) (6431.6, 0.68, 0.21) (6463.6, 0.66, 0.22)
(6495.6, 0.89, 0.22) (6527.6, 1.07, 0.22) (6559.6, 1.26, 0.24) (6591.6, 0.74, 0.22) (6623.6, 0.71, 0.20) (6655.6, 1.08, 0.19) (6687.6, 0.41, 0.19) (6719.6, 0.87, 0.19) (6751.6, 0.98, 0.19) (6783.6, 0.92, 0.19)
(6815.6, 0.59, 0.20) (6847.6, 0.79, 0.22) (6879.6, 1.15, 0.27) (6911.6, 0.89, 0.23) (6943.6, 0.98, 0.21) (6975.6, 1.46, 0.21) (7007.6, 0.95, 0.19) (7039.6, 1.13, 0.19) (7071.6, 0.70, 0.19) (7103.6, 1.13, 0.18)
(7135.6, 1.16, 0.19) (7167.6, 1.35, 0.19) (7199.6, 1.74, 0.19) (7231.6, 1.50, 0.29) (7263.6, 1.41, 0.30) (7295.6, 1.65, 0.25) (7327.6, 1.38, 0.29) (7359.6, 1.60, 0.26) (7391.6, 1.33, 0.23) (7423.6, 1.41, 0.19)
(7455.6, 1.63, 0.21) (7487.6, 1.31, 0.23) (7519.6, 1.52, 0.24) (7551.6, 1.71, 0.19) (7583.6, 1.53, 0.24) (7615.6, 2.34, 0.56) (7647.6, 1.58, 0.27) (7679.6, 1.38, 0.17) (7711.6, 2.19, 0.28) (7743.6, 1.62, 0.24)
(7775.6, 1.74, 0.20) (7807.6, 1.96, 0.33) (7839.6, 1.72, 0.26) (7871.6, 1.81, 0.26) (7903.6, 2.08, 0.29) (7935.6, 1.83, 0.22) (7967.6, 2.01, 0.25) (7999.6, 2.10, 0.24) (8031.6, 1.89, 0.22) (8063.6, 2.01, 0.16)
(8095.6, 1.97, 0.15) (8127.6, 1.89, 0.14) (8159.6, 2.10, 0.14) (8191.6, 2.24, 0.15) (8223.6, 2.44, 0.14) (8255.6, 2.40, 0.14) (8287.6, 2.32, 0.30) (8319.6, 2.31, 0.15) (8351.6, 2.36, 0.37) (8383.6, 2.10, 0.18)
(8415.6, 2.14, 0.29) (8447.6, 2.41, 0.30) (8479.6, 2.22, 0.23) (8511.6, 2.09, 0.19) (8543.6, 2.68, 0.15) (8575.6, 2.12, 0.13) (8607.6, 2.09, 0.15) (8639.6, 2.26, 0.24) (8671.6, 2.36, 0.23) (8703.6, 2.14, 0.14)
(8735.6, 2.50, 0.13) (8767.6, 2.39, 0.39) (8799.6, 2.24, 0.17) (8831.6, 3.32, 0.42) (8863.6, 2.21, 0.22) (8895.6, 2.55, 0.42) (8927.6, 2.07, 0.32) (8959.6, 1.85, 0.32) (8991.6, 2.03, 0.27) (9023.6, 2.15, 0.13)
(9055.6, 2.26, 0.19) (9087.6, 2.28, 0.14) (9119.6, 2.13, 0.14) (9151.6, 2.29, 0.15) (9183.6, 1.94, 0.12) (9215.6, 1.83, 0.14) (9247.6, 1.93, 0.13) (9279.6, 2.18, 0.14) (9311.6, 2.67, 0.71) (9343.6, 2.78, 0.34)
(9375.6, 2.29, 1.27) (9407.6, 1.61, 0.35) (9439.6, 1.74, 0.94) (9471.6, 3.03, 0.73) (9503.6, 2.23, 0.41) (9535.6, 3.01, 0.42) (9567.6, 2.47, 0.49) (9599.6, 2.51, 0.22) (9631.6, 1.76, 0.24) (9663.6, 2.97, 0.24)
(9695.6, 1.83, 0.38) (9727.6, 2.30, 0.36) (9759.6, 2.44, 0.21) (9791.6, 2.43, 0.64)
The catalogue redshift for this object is 0.78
